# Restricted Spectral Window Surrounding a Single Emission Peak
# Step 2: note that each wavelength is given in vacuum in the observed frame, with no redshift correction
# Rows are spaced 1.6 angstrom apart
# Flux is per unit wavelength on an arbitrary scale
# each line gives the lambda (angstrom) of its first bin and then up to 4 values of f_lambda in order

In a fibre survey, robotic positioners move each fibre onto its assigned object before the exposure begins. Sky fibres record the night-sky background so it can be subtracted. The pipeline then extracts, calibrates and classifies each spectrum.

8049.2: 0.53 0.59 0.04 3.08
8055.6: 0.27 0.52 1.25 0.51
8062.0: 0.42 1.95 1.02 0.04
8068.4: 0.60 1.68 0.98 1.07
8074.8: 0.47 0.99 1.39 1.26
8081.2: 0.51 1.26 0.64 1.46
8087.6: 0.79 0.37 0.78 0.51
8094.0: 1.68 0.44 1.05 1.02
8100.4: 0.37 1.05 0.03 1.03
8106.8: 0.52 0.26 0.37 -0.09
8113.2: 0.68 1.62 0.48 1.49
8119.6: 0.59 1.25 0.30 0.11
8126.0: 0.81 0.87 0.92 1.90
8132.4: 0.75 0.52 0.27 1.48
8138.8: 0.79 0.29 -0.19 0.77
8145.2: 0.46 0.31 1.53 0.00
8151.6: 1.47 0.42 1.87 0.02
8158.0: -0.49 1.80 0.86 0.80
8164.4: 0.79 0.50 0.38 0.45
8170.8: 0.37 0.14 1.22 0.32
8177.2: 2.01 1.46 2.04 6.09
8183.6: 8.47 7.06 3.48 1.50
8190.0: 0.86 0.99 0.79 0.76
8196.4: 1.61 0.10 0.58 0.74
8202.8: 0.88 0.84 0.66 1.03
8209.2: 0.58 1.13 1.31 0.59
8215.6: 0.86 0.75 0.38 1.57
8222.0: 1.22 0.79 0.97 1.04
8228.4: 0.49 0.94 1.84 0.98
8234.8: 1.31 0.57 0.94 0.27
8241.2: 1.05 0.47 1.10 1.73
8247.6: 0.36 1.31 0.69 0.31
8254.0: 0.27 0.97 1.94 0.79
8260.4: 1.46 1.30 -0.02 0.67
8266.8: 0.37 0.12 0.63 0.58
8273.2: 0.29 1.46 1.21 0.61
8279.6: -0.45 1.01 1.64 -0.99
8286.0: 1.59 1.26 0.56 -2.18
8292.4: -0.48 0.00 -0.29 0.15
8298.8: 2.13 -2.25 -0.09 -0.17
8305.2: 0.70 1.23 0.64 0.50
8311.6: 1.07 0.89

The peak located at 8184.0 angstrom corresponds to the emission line H-gamma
